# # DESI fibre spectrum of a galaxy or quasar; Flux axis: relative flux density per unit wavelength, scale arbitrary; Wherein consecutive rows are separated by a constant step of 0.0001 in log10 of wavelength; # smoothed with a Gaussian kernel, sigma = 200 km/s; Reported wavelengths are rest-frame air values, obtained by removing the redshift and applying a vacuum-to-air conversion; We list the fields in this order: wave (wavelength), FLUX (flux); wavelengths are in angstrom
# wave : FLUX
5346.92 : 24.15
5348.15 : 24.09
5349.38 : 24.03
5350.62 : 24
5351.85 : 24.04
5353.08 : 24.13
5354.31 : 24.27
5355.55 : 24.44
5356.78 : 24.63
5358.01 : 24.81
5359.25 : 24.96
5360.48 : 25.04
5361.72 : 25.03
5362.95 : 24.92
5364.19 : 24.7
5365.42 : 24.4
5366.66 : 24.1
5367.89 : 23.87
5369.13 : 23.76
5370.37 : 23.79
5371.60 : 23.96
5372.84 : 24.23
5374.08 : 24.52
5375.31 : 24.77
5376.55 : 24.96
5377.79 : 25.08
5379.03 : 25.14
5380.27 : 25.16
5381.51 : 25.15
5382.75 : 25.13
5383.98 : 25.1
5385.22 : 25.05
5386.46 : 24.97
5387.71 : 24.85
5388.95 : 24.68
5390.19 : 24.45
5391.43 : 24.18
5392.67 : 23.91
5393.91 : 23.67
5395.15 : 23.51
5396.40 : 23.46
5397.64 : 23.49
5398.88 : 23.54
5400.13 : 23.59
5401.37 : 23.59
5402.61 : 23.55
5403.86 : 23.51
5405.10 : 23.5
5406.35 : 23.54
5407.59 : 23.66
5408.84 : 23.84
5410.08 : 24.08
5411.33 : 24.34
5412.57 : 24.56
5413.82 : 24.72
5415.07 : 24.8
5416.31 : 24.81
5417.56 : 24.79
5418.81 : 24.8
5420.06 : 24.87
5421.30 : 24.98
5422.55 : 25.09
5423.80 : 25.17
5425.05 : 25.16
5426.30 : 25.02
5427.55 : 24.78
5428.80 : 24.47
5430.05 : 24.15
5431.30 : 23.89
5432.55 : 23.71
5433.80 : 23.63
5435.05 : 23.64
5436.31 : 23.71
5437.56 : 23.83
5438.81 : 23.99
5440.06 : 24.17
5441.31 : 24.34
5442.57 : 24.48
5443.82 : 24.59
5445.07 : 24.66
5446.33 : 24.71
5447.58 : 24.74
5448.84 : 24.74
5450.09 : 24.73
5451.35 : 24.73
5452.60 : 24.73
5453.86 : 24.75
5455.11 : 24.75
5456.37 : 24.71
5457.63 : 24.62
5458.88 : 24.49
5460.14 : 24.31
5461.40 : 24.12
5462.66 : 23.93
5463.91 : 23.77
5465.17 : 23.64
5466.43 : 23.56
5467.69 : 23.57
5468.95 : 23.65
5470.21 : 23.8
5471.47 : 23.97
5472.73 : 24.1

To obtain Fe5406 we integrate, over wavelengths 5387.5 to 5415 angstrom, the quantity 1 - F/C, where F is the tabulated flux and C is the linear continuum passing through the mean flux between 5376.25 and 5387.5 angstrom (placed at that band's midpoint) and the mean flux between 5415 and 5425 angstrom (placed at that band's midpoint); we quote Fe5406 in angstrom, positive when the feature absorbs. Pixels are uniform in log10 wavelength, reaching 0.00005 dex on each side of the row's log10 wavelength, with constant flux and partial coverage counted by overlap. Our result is 1.2 angstrom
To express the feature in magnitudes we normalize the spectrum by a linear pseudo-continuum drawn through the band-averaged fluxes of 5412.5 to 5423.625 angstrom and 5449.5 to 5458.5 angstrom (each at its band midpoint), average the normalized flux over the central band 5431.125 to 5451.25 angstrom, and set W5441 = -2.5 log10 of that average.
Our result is 0.02 mag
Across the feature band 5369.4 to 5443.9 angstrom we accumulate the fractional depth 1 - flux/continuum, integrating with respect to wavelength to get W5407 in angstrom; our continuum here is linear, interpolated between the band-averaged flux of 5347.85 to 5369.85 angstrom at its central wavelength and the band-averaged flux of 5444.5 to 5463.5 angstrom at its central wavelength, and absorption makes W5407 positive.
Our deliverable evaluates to 0.5 angstrom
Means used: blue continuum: 24.4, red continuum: 24.6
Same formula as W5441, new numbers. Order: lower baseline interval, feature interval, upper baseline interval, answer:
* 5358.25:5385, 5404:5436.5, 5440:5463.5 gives 0.01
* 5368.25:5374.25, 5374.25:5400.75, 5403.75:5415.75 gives -0.02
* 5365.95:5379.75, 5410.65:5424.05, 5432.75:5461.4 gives -0.02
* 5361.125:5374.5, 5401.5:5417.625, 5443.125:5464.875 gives 0.01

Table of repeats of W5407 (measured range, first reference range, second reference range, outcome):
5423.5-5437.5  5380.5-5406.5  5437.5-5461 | 0.1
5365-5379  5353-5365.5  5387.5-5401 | 0.0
